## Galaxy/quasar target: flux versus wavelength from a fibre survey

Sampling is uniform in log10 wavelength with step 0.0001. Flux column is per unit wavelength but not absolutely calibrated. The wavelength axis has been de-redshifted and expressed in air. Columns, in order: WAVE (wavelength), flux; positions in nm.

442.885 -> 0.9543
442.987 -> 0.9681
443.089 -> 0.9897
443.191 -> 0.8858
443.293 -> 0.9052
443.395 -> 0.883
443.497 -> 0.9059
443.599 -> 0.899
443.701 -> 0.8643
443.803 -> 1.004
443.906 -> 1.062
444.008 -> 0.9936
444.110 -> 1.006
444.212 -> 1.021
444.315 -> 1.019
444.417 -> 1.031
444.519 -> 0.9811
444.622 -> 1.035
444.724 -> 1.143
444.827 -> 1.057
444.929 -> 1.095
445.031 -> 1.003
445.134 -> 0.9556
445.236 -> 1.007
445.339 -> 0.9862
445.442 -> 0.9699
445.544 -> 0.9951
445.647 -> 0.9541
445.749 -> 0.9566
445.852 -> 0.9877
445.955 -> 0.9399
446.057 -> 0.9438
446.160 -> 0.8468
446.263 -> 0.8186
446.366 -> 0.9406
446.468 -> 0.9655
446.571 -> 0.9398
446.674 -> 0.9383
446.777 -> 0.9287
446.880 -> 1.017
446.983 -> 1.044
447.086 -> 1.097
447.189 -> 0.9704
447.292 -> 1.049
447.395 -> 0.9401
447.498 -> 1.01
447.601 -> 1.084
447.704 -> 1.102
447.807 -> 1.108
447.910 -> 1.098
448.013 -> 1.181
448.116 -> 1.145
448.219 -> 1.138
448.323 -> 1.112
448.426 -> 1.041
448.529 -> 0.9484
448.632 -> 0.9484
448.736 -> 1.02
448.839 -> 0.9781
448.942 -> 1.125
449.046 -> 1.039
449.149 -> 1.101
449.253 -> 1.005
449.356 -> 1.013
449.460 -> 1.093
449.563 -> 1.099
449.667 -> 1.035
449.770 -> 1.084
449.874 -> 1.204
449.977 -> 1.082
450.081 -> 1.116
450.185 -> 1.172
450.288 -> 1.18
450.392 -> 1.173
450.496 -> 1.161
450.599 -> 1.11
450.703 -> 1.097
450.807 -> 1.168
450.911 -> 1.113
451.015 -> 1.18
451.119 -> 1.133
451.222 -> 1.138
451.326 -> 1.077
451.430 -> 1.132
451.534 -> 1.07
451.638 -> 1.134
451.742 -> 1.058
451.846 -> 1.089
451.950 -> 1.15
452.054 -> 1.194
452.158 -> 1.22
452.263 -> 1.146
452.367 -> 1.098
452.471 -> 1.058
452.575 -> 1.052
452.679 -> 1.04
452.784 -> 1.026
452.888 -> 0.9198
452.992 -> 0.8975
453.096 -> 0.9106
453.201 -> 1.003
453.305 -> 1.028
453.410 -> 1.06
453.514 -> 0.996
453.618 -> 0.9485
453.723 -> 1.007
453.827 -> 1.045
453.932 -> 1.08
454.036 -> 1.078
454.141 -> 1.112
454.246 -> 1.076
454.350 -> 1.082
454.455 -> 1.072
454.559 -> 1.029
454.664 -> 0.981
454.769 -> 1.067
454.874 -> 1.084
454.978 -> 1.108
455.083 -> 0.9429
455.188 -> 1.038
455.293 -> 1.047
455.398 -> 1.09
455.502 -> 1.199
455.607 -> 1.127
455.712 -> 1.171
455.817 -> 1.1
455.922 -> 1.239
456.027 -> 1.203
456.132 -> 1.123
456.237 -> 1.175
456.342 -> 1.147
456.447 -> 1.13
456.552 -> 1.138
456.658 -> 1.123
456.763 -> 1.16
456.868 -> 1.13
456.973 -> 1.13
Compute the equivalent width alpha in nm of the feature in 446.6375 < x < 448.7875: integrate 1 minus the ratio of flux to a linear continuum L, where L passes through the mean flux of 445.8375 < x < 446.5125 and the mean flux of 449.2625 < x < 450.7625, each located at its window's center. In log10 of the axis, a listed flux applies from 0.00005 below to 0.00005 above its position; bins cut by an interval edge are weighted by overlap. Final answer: -0.11 nm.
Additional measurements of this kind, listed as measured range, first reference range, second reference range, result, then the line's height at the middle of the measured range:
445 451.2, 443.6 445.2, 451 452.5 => 0.156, 1.07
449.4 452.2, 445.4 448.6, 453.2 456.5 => -0.226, 1.04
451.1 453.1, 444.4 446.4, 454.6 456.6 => -0.027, 1.07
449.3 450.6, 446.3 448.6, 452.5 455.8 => -0.099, 1.04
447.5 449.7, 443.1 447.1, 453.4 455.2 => -0.144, 1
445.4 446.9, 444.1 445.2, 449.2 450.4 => 0.159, 1.05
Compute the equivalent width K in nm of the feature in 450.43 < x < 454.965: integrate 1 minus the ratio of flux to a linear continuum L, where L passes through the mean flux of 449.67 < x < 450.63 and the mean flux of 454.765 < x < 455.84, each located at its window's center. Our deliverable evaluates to 0.17 nm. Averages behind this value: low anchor 1.14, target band 1.07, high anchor 1.09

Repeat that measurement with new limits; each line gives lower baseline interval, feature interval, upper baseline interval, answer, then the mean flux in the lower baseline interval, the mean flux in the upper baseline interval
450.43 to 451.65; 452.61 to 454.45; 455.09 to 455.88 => 0.15 nm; 1.13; 1.1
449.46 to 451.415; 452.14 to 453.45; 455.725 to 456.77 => 0.12 nm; 1.13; 1.15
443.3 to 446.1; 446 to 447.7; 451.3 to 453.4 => 0.06 nm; 0.988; 1.06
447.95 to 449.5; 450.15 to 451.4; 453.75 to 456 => -0.09 nm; 1.06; 1.08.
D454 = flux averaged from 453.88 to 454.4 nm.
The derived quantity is 1.09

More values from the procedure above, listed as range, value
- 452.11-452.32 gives 1.18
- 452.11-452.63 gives 1.11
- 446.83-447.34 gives 1.03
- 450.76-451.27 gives 1.15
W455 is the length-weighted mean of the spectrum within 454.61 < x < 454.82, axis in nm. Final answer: 1.02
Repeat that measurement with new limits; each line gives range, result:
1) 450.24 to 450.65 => 1.16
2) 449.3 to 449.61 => 1.07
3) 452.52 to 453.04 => 0.989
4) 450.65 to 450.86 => 1.13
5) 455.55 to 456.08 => 1.17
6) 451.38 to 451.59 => 1.1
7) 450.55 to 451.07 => 1.13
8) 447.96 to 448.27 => 1.16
